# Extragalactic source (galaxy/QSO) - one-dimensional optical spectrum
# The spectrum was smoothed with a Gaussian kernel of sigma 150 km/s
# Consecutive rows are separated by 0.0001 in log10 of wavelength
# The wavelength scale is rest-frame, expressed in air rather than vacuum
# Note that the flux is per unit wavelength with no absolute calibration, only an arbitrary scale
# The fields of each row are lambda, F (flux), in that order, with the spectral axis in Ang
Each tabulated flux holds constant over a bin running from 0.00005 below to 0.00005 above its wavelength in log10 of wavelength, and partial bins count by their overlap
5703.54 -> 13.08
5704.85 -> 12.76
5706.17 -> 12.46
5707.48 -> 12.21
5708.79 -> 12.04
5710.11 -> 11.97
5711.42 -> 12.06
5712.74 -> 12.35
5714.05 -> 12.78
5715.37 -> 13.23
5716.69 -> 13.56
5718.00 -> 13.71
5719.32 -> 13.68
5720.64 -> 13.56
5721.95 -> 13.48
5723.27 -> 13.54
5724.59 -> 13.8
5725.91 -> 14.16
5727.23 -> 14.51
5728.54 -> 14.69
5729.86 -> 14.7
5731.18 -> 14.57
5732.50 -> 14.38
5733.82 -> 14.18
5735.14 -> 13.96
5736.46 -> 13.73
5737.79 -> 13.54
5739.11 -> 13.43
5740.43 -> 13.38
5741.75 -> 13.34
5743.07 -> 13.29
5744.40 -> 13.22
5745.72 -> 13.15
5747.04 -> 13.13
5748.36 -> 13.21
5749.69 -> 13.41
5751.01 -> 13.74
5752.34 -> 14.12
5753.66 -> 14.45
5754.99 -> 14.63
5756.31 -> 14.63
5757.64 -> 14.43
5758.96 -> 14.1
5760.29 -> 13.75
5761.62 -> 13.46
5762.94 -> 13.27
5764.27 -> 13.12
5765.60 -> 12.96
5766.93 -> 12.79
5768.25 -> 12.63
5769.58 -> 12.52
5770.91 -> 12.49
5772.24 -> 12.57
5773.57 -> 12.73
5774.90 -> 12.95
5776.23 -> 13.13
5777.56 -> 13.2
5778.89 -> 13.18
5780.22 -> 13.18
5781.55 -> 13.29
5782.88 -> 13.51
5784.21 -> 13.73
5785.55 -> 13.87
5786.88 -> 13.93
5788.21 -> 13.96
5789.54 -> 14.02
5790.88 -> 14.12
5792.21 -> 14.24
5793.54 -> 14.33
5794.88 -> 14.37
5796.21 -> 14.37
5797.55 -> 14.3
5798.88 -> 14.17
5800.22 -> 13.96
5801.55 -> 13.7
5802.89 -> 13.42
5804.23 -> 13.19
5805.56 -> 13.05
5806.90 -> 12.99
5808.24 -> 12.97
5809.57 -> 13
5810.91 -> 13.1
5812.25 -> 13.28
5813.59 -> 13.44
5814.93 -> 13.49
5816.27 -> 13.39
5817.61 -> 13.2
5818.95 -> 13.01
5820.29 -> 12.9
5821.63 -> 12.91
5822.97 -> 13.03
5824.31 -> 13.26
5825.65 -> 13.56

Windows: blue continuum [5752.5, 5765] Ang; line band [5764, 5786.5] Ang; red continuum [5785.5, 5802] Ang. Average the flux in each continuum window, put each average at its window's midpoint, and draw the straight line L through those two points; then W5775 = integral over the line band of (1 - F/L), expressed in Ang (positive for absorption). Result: 1.6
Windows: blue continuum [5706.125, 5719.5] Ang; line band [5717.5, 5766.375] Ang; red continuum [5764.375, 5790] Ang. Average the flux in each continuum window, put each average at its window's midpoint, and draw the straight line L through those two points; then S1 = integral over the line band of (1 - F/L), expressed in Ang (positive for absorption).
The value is -3.3 Ang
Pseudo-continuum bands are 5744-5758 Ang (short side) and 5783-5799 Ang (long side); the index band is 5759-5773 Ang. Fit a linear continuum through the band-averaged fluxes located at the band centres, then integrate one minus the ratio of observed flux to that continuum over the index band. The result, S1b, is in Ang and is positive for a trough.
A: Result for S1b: 0.9 Ang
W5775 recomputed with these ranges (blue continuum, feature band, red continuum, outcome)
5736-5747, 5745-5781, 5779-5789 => 0.3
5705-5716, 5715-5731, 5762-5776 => -1.8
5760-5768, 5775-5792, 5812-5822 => -0.5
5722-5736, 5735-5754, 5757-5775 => 0.3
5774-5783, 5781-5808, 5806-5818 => -1.3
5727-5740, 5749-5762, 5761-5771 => -0.7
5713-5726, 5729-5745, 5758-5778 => -0.6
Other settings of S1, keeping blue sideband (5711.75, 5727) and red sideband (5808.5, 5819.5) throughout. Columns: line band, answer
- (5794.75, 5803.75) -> -0.50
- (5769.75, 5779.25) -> 0.32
